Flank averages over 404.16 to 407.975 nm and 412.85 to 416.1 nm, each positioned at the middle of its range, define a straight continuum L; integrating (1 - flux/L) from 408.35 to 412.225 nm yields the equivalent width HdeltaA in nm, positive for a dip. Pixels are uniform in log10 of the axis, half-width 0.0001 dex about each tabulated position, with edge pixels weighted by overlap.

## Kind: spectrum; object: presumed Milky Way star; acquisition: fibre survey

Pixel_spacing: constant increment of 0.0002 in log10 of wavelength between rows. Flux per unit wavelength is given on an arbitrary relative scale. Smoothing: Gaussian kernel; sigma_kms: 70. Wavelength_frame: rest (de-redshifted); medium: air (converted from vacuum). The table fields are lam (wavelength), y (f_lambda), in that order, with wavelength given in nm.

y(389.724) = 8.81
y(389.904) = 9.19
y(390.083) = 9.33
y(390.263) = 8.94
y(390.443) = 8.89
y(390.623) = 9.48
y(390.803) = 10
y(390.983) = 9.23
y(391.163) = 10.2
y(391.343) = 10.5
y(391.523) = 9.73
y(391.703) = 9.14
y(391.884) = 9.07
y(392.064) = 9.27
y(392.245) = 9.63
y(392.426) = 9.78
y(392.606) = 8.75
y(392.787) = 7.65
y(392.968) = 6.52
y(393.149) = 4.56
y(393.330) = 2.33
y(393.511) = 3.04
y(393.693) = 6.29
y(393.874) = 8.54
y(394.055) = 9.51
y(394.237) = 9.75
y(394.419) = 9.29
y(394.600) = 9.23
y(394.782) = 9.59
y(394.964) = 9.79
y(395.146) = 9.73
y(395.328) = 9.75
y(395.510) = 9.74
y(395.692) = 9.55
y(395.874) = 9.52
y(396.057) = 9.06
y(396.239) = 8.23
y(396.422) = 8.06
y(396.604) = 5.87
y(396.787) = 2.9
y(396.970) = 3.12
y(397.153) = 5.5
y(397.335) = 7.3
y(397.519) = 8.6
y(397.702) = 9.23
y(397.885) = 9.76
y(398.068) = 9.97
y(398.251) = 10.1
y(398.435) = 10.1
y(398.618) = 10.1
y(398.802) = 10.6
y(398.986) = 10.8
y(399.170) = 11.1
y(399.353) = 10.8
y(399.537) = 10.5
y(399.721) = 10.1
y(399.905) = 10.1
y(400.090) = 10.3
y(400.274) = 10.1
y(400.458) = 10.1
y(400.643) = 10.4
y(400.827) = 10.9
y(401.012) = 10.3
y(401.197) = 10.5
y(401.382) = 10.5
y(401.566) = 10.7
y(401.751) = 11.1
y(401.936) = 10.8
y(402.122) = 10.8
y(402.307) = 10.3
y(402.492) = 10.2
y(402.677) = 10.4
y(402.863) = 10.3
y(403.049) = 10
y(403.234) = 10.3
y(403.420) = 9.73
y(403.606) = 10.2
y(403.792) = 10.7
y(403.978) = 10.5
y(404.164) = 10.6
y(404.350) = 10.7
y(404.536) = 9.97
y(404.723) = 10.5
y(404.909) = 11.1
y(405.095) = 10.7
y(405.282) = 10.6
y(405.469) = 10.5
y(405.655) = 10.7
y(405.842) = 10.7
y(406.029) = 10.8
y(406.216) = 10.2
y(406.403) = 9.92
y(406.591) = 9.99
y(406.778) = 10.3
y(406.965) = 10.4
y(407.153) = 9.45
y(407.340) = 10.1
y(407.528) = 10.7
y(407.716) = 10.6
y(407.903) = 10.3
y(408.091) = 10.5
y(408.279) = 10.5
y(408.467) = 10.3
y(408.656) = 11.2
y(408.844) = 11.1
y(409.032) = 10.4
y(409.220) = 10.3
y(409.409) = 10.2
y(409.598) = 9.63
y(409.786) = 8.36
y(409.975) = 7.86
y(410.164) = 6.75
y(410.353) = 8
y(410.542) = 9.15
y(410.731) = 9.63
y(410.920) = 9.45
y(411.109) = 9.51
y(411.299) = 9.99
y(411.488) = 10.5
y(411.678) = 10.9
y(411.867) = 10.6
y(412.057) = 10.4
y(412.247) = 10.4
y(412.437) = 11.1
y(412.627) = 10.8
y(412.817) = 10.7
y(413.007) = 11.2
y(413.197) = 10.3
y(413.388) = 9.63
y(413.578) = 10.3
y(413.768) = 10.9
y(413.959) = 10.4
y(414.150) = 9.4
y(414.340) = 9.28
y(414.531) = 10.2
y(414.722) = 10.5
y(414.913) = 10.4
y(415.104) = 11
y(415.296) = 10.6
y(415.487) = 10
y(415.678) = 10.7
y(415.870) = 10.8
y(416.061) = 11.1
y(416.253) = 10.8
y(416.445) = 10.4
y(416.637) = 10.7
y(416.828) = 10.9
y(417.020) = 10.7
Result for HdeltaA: 0.25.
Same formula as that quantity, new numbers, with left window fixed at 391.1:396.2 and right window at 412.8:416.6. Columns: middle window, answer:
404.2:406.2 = -0.22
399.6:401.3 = -0.22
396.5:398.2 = 0.36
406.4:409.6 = -0.17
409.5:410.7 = 0.20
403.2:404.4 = -0.12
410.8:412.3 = -0.01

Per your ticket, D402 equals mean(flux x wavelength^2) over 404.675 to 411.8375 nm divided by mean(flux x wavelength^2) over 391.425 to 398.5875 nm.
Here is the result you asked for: 1.31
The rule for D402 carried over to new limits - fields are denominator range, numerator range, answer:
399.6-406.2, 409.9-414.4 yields 0.99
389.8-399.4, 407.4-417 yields 1.29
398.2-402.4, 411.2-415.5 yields 1.06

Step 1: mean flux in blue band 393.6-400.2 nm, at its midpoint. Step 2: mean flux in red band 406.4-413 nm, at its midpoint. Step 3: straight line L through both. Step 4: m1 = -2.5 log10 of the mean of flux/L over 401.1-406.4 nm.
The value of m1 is -0.11 mag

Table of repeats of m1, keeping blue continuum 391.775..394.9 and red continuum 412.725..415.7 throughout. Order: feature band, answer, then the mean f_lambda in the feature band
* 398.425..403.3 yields -0.196 mag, 10.5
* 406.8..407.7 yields -0.078 mag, 10.2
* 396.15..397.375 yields 0.383 mag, 5.79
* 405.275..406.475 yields -0.127 mag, 10.5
